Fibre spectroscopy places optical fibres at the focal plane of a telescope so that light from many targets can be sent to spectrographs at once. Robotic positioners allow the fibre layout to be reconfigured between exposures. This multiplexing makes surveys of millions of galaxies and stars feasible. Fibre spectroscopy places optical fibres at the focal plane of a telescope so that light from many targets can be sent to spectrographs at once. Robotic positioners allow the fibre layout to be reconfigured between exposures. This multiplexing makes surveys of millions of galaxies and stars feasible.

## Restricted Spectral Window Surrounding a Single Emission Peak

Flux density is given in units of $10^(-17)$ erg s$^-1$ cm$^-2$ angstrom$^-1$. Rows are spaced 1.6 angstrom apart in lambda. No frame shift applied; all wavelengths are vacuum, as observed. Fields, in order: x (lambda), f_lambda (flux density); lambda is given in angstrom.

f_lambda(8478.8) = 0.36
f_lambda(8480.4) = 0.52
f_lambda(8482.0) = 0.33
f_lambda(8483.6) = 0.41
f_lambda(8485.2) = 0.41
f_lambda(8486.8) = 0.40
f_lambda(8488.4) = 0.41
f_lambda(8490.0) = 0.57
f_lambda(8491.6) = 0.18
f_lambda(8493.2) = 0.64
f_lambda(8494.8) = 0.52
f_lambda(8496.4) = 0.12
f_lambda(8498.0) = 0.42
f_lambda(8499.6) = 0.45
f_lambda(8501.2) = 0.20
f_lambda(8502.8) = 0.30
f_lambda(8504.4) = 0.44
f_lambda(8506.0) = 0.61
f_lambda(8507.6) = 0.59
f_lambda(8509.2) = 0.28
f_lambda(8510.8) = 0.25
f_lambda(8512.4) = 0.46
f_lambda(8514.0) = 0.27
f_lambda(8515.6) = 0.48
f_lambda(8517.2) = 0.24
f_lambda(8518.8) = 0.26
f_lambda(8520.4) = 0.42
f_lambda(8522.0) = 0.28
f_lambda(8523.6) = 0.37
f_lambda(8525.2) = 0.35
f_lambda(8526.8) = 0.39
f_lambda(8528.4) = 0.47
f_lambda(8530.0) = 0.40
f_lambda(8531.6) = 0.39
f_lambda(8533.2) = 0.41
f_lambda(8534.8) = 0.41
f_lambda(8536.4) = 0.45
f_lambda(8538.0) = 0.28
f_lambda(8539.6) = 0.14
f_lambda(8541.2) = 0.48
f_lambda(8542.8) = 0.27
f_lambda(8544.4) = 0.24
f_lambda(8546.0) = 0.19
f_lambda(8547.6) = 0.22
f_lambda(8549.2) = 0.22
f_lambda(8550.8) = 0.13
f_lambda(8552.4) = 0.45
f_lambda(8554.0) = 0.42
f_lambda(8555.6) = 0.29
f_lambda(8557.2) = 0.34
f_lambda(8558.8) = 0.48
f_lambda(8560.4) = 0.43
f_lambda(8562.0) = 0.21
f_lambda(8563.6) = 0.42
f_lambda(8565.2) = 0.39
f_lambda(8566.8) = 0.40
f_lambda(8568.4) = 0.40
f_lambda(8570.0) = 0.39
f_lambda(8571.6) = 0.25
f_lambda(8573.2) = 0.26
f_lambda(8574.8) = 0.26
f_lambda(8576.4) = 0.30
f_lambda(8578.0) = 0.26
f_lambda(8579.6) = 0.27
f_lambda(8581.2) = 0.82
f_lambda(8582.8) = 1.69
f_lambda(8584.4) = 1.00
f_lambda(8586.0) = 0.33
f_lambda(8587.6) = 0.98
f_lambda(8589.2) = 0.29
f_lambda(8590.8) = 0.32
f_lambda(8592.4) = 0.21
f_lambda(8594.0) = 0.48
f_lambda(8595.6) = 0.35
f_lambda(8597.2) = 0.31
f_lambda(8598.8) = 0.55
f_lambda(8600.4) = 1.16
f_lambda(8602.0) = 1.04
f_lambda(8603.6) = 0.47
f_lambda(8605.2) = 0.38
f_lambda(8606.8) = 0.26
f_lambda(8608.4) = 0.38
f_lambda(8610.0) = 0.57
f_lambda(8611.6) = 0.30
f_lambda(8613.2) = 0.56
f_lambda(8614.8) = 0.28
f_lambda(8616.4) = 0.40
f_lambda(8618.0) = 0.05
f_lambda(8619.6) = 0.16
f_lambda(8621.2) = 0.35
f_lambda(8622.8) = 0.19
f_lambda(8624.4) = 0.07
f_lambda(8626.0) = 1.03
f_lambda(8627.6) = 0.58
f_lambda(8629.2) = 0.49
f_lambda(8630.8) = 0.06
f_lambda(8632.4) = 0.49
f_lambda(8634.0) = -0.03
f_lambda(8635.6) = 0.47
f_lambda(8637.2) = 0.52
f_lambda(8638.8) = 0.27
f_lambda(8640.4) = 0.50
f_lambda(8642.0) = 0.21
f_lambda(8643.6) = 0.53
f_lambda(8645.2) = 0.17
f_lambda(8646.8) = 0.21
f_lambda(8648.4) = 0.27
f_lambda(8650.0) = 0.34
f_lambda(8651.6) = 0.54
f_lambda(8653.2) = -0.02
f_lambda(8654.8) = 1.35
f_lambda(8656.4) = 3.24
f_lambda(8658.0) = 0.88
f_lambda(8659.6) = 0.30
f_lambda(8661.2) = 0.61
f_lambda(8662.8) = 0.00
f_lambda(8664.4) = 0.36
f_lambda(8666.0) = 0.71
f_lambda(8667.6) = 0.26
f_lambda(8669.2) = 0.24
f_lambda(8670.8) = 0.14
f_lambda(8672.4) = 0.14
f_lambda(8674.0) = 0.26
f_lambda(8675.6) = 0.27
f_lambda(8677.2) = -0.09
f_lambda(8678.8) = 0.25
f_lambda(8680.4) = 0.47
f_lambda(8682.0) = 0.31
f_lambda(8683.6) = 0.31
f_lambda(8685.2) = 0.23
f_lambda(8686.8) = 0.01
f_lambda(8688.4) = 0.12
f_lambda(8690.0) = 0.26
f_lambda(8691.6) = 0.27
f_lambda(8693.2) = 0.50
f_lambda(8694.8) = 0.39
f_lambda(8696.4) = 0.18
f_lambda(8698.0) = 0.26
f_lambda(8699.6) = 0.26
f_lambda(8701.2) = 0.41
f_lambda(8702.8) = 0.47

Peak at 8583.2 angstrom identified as [S II]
